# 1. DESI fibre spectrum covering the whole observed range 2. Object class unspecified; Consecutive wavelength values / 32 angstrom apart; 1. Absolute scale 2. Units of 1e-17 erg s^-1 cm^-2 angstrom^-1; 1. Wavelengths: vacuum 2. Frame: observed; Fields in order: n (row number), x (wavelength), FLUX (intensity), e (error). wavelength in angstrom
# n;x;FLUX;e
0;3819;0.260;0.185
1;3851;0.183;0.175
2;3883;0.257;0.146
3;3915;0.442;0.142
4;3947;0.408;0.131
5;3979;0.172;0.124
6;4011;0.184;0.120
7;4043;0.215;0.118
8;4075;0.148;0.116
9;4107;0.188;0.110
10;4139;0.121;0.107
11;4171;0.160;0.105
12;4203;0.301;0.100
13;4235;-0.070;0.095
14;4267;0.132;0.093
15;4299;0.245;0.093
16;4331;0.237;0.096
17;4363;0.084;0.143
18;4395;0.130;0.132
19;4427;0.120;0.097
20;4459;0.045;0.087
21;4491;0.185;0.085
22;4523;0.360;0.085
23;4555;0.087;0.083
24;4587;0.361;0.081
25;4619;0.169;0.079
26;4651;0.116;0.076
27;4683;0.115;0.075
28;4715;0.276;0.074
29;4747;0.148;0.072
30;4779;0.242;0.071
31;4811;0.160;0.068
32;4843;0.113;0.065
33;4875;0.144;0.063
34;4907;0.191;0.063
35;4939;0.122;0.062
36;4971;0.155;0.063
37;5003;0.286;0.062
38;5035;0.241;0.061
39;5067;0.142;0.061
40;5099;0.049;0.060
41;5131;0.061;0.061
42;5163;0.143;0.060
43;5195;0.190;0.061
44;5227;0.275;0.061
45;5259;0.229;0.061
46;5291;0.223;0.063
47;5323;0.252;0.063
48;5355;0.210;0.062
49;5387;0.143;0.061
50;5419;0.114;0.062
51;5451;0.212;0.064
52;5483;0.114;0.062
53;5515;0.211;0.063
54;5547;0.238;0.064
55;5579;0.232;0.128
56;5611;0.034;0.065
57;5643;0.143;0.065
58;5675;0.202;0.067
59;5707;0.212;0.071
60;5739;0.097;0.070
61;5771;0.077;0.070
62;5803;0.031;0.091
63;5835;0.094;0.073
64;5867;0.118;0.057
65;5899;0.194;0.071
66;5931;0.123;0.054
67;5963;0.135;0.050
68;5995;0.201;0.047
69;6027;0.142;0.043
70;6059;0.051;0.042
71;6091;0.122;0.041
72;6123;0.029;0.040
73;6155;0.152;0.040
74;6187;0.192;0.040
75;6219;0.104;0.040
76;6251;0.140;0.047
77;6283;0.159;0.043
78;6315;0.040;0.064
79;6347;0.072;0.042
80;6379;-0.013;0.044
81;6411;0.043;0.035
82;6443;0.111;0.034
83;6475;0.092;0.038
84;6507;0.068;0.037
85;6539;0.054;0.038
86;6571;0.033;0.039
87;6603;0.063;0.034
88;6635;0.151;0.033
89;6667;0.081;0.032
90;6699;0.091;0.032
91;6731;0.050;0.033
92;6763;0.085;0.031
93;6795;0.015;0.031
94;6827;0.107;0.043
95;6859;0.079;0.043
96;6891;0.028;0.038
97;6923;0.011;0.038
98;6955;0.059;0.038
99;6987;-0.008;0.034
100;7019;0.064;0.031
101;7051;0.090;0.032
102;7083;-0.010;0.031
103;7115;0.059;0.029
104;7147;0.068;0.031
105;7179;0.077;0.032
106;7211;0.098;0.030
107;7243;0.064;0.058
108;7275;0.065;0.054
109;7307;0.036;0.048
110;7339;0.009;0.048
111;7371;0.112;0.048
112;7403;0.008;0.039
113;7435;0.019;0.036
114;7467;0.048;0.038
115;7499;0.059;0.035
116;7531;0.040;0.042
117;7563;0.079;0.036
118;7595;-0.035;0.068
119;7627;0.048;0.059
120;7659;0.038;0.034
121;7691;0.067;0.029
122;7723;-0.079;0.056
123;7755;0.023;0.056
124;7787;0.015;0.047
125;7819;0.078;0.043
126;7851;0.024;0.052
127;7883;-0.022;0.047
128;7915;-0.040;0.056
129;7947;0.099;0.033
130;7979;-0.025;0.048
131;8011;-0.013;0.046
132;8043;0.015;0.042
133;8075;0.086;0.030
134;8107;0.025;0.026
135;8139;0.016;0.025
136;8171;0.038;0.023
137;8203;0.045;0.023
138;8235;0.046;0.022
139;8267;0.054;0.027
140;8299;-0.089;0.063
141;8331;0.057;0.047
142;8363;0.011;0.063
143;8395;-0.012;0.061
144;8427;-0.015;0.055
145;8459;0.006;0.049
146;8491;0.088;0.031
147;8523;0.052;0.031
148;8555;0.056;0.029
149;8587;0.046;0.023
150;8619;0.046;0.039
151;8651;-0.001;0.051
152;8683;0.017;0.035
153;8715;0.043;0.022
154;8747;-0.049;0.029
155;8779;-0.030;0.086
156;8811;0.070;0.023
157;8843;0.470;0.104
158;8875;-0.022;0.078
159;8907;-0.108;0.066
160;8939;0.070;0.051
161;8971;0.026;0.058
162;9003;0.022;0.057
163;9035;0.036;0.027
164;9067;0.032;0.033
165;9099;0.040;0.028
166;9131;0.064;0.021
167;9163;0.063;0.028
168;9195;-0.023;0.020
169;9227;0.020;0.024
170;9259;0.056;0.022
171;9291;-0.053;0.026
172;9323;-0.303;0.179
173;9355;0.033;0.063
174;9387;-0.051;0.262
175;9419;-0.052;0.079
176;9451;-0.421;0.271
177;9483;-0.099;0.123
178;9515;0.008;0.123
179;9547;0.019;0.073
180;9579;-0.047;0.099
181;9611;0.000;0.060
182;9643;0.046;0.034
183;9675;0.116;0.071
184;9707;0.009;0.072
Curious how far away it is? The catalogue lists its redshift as 1.37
